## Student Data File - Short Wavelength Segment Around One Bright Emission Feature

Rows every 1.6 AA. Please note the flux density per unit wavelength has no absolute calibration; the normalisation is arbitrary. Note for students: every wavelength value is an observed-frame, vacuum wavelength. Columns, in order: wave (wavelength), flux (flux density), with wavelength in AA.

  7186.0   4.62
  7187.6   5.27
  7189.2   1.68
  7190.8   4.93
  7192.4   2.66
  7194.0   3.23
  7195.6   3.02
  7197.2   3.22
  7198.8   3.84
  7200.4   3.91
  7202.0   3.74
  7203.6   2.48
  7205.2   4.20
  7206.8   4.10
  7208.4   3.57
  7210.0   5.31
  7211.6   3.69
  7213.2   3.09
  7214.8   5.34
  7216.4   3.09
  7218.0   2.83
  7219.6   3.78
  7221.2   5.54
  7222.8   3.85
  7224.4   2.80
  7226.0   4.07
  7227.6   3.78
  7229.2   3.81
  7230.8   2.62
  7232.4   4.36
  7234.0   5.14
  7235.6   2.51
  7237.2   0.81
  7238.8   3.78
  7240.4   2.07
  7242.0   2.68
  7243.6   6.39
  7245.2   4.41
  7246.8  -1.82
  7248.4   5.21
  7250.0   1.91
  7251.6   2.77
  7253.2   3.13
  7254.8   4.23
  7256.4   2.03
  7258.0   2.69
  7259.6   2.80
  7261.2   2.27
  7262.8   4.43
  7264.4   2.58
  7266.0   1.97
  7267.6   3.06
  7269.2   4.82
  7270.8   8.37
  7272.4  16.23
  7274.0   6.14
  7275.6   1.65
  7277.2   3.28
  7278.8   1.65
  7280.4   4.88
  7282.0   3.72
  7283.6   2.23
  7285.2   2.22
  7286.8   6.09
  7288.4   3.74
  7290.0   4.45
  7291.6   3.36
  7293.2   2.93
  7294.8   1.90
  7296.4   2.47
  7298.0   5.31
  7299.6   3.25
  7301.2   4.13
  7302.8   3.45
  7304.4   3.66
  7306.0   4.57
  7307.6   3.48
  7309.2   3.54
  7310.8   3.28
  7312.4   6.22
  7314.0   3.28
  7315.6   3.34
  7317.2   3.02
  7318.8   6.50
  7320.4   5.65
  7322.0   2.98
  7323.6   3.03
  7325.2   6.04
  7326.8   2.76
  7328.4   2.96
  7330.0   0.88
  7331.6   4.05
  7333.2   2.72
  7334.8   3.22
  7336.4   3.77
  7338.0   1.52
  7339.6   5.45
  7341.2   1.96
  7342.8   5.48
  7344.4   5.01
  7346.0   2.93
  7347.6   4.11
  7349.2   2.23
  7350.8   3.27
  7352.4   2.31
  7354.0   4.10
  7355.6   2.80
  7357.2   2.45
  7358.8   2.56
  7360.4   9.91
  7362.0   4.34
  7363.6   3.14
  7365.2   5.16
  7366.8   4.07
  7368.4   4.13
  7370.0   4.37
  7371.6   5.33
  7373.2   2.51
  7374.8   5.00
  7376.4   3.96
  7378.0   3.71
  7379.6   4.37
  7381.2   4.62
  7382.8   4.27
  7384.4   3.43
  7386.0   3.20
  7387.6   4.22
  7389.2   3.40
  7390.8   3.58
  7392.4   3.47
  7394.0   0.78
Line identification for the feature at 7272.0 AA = H-beta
